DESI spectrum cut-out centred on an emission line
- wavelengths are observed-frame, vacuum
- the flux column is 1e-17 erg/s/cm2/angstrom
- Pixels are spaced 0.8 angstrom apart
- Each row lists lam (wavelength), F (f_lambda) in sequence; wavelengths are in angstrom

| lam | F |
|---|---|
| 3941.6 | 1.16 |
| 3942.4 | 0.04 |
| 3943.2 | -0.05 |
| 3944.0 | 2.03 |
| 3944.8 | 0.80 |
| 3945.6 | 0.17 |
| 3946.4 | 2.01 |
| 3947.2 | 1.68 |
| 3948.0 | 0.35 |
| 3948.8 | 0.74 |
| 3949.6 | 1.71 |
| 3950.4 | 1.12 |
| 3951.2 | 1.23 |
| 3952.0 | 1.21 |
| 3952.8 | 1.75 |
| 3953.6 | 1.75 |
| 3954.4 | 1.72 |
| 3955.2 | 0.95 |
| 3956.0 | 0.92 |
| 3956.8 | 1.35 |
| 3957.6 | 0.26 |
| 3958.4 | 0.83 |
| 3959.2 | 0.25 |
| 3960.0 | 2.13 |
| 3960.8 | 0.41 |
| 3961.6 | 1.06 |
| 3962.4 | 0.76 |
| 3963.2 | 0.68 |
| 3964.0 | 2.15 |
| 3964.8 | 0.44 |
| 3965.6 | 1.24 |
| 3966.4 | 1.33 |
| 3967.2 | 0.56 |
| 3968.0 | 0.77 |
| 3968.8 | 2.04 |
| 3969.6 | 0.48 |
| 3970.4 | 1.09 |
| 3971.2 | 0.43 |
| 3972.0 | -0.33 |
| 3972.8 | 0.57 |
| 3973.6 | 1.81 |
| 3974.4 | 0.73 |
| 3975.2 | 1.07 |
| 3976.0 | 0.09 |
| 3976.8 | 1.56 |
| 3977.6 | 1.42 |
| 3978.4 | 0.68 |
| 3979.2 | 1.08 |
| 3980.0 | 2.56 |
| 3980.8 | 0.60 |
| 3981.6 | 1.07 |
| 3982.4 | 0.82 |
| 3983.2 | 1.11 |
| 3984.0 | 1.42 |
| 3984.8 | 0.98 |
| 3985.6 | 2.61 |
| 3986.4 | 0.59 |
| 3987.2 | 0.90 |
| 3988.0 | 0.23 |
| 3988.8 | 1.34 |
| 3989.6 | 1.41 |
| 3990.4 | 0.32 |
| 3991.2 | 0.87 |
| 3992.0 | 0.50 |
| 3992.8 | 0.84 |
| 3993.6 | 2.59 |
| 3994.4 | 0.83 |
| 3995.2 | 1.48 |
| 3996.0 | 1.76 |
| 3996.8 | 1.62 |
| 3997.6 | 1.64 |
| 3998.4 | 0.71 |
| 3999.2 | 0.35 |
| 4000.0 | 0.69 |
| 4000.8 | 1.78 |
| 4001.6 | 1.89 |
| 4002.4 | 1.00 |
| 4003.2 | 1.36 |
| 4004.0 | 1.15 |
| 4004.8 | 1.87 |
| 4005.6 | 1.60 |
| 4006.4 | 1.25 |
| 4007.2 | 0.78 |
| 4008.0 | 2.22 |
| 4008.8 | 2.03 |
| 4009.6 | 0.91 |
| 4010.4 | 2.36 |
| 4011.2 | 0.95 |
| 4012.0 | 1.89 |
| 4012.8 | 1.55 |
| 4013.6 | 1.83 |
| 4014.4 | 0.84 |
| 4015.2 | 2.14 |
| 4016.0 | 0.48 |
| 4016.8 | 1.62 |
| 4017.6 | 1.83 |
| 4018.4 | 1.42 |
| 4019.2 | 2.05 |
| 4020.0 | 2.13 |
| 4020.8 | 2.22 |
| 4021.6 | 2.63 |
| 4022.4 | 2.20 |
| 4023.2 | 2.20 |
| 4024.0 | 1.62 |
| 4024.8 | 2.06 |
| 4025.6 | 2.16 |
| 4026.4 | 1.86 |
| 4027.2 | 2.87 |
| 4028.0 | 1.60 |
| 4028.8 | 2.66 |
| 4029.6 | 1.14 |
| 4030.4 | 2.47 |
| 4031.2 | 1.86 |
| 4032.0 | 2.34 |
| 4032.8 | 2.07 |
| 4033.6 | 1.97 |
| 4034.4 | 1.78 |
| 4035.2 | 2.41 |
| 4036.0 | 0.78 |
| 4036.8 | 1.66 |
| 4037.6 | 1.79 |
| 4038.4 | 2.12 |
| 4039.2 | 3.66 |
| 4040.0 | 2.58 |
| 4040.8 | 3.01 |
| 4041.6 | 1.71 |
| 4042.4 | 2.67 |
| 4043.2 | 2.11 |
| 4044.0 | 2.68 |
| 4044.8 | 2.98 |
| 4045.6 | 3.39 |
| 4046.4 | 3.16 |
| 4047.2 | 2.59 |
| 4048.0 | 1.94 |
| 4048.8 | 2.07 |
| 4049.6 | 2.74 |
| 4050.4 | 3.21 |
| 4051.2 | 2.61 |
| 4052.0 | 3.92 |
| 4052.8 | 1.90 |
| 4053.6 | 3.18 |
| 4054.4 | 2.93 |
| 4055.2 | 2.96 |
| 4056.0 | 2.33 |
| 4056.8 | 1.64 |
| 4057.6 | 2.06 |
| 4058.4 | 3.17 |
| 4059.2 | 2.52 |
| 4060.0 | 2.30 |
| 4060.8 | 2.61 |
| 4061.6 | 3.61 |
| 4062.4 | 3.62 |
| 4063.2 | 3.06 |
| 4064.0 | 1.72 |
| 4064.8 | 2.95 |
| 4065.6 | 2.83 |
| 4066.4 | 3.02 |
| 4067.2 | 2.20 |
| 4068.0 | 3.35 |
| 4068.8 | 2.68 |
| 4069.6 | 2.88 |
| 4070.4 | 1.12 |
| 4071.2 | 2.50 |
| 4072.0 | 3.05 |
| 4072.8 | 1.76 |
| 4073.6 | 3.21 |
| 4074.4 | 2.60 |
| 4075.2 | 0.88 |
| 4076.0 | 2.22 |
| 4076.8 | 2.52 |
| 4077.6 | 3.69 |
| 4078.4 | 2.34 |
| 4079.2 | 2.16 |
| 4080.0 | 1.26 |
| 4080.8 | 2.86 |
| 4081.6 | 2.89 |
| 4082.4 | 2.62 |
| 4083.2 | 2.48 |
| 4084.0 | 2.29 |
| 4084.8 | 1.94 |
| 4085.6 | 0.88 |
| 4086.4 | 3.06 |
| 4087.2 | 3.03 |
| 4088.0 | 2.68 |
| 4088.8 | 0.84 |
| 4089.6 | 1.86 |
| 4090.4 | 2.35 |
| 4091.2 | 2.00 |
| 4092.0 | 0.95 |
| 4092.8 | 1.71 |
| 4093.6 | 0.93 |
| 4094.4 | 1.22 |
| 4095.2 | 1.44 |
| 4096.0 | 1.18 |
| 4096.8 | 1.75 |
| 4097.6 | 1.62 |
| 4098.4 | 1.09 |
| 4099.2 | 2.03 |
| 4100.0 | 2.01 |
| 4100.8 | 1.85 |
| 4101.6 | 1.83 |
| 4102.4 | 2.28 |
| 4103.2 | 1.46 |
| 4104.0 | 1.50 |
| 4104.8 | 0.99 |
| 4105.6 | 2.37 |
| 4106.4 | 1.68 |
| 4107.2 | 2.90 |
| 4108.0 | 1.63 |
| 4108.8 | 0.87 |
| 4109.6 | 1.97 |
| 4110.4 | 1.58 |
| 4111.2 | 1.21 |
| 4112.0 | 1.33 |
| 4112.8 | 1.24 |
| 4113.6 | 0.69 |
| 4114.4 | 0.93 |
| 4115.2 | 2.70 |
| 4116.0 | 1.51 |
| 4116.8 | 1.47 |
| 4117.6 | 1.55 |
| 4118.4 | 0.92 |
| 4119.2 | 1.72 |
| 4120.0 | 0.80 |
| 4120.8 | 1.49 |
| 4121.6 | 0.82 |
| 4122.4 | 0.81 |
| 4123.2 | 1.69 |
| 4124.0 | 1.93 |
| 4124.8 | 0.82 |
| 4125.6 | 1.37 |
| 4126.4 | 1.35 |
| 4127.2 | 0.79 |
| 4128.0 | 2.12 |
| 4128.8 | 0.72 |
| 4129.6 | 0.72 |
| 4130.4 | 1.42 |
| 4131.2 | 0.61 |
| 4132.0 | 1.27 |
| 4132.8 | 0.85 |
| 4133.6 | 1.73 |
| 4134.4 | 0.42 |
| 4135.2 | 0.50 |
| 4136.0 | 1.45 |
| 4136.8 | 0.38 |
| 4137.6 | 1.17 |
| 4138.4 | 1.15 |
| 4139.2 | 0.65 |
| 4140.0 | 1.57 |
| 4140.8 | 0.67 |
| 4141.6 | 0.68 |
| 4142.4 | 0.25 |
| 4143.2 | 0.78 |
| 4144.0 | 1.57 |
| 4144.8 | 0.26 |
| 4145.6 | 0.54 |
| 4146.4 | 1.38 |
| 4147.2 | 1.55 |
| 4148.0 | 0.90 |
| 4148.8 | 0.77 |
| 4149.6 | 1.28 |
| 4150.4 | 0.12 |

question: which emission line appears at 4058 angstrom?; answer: Mg II 2798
